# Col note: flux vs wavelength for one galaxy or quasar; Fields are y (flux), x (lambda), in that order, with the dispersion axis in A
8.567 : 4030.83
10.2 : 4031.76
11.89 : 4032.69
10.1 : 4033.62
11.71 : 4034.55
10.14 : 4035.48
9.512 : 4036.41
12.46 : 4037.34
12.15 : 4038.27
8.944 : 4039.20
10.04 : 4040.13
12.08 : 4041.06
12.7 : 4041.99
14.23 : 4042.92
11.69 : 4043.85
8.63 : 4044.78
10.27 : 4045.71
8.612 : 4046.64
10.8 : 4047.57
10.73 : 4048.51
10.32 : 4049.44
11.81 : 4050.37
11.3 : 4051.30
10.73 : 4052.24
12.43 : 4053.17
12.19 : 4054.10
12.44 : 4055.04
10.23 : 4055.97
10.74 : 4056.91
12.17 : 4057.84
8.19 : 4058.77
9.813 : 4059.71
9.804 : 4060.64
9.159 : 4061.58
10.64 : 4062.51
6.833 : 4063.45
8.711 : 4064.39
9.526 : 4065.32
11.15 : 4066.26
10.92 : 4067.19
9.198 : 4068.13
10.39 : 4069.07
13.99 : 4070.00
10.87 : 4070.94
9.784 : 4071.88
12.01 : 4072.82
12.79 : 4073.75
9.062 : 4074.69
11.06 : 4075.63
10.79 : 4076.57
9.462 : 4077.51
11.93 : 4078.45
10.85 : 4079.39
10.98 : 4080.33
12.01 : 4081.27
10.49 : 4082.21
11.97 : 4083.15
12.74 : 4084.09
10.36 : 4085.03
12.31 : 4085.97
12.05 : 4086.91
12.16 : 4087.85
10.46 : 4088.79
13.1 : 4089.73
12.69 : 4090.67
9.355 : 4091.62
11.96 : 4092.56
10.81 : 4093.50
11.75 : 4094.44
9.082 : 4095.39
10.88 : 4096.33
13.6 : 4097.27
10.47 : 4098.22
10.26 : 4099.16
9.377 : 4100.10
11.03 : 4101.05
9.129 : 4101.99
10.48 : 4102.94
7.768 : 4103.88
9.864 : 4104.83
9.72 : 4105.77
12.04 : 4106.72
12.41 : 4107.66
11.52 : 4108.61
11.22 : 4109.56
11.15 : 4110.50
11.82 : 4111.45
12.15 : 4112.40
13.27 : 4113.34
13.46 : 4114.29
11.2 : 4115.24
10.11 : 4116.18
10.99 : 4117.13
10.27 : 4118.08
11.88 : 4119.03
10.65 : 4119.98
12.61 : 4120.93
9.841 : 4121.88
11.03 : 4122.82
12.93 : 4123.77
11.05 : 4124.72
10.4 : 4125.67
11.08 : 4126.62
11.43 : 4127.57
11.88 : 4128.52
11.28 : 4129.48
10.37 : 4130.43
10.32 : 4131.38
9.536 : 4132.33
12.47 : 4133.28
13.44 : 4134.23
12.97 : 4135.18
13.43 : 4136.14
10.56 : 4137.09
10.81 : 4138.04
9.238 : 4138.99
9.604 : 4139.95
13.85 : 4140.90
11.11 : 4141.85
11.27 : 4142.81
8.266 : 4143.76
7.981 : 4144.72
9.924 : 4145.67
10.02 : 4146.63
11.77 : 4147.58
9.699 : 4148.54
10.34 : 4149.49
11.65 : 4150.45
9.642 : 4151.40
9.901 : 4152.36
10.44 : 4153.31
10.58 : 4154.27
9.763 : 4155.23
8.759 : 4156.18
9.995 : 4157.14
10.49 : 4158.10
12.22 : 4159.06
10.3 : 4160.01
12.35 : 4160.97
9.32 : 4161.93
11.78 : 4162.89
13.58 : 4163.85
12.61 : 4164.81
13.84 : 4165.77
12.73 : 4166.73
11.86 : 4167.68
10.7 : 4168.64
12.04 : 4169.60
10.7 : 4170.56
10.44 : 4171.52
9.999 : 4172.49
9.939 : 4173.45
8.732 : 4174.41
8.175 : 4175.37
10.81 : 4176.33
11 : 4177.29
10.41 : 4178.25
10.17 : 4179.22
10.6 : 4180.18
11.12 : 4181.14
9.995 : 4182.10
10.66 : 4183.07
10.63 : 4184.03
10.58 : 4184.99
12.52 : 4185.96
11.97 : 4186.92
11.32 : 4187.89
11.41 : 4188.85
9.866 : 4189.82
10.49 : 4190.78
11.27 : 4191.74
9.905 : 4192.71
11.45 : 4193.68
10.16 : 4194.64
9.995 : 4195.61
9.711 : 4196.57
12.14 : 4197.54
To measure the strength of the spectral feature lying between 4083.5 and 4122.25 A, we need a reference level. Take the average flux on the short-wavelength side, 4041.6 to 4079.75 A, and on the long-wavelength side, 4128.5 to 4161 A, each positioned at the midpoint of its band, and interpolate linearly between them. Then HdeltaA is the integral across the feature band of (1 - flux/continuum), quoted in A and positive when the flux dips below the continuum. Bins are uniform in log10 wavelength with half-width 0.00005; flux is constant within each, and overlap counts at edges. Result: -1.7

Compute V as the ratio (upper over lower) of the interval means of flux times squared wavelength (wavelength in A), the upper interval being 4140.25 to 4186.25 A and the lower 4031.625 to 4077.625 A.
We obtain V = 1.05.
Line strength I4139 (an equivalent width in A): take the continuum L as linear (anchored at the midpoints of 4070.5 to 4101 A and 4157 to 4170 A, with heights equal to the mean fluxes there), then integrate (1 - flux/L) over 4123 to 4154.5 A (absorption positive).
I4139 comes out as 1.8 A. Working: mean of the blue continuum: 11.2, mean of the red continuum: 11.7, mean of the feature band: 10.9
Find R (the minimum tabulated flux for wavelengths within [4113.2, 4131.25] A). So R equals 9.841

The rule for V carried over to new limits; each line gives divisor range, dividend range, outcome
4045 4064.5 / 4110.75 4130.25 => 1.14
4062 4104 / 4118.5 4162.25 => 1.03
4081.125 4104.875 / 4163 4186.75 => 1.04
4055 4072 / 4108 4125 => 1.16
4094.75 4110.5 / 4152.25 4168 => 1.09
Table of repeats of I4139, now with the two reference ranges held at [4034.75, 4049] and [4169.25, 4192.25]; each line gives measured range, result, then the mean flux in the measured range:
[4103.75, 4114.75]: -0.7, 11.5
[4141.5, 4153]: 0.6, 10.1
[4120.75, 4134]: -0.6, 11.2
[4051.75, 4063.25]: 0.2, 10.6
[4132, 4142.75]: -0.9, 11.6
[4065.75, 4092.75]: -1.1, 11.3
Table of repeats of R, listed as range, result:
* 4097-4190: 7.768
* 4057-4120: 6.833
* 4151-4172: 8.759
